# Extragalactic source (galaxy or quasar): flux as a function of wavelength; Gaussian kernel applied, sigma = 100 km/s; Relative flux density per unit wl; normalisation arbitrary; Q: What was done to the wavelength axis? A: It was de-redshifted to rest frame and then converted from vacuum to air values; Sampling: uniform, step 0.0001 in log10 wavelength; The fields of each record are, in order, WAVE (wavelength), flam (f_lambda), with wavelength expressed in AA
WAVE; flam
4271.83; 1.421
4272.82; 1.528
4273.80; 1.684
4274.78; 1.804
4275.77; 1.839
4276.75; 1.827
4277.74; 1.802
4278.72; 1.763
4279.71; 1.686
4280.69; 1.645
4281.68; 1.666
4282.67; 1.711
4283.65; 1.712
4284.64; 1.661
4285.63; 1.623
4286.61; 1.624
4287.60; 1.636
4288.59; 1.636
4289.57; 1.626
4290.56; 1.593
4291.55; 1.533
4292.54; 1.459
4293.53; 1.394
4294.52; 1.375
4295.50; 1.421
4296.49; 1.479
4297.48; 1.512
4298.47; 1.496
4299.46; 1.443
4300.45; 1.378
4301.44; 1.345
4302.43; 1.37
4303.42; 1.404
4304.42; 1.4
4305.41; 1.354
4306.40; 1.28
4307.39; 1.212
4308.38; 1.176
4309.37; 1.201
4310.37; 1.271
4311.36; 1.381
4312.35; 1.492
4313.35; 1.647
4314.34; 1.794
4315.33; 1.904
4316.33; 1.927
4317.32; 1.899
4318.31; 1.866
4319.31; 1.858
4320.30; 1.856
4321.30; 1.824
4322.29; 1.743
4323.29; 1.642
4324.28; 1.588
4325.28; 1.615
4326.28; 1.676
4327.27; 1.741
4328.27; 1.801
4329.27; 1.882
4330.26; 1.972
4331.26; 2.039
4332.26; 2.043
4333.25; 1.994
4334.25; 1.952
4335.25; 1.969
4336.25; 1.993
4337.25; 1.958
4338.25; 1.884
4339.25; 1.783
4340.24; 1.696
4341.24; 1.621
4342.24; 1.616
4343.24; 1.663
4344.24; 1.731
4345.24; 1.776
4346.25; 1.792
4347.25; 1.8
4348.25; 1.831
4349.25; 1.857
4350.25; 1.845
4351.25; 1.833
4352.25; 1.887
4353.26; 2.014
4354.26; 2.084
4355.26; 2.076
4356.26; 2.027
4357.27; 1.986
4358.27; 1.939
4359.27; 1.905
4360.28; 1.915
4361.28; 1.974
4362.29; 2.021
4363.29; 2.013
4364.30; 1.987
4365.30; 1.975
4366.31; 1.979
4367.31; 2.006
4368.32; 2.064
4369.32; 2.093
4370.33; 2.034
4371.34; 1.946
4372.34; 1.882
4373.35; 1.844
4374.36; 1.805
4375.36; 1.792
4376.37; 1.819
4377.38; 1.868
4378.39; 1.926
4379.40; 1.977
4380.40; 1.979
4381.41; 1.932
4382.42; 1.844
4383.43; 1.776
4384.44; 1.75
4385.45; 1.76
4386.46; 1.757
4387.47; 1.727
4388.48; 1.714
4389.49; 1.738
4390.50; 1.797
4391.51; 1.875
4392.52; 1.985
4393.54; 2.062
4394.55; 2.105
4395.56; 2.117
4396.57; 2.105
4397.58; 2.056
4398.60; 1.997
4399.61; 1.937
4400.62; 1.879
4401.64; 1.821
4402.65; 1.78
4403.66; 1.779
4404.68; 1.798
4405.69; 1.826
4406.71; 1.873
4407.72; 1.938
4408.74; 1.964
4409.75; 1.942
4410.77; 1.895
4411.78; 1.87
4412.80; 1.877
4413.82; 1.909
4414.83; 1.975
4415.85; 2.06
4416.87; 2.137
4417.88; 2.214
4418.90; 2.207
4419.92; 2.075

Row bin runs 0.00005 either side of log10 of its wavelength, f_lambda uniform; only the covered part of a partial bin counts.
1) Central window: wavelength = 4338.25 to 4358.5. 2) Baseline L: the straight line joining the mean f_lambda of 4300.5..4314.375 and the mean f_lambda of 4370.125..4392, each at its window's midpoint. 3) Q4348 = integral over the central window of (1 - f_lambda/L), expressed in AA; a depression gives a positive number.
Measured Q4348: -2.6 AA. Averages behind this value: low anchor 1.37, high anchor 1.84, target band 1.84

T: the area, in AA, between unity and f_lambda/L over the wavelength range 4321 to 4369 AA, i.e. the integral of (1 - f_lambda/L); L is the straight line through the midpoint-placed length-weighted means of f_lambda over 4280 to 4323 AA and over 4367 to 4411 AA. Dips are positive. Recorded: -4.17 AA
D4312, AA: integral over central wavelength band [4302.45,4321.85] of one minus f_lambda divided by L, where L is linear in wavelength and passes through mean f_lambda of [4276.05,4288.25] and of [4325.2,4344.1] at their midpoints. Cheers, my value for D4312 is 2.4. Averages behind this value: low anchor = 1.7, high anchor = 1.84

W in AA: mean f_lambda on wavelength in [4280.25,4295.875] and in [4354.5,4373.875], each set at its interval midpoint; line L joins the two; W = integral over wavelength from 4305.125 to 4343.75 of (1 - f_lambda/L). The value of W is 1.4 AA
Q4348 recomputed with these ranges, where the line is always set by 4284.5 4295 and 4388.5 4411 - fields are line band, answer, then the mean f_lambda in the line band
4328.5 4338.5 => -1.57 AA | 1.97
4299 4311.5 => 2.21 AA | 1.32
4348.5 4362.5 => -1.41 AA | 1.95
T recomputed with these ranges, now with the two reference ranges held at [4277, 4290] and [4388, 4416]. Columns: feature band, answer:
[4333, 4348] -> -0.17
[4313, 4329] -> -0.21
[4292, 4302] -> 1.62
